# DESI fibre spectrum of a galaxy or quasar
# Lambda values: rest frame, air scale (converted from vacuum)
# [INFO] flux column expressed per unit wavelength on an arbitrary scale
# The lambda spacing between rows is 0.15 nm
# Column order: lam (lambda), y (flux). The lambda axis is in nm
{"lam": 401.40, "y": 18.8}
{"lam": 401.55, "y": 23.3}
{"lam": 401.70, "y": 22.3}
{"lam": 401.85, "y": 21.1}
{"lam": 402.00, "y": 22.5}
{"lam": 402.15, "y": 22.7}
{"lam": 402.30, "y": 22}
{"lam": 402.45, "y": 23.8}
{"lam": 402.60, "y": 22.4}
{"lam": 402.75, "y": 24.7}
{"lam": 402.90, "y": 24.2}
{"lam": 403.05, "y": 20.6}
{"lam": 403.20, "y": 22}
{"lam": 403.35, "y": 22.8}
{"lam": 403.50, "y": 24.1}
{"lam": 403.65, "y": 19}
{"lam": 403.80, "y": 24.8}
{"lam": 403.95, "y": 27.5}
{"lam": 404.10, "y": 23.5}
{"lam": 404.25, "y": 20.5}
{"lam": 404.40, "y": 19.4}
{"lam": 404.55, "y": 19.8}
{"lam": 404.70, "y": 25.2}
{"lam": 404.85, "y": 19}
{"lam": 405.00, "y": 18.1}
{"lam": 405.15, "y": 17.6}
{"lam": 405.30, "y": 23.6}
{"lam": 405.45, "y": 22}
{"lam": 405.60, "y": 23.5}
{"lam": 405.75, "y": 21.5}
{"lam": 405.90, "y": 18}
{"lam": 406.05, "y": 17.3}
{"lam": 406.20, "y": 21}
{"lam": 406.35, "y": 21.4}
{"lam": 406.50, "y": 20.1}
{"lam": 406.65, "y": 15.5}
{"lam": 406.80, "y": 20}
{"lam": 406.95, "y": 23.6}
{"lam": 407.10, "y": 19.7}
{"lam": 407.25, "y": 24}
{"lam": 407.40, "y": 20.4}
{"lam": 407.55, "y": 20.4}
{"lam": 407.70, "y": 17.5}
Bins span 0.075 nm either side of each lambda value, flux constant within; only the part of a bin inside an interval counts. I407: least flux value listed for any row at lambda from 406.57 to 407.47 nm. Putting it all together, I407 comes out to 15.5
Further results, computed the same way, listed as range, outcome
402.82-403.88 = 19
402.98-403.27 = 20.6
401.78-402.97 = 21.1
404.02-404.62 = 19.4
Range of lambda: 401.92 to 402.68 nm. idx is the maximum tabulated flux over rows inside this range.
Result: 23.8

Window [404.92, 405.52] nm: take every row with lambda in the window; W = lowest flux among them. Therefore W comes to 17.6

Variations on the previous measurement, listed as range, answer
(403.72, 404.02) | 24.8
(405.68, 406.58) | 17.3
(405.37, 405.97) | 18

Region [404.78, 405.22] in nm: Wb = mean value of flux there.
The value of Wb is 18.2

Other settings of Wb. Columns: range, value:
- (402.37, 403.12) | 23.1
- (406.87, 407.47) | 21.9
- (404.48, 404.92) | 21.4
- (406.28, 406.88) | 19.3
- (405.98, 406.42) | 19.9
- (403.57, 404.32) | 23.1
